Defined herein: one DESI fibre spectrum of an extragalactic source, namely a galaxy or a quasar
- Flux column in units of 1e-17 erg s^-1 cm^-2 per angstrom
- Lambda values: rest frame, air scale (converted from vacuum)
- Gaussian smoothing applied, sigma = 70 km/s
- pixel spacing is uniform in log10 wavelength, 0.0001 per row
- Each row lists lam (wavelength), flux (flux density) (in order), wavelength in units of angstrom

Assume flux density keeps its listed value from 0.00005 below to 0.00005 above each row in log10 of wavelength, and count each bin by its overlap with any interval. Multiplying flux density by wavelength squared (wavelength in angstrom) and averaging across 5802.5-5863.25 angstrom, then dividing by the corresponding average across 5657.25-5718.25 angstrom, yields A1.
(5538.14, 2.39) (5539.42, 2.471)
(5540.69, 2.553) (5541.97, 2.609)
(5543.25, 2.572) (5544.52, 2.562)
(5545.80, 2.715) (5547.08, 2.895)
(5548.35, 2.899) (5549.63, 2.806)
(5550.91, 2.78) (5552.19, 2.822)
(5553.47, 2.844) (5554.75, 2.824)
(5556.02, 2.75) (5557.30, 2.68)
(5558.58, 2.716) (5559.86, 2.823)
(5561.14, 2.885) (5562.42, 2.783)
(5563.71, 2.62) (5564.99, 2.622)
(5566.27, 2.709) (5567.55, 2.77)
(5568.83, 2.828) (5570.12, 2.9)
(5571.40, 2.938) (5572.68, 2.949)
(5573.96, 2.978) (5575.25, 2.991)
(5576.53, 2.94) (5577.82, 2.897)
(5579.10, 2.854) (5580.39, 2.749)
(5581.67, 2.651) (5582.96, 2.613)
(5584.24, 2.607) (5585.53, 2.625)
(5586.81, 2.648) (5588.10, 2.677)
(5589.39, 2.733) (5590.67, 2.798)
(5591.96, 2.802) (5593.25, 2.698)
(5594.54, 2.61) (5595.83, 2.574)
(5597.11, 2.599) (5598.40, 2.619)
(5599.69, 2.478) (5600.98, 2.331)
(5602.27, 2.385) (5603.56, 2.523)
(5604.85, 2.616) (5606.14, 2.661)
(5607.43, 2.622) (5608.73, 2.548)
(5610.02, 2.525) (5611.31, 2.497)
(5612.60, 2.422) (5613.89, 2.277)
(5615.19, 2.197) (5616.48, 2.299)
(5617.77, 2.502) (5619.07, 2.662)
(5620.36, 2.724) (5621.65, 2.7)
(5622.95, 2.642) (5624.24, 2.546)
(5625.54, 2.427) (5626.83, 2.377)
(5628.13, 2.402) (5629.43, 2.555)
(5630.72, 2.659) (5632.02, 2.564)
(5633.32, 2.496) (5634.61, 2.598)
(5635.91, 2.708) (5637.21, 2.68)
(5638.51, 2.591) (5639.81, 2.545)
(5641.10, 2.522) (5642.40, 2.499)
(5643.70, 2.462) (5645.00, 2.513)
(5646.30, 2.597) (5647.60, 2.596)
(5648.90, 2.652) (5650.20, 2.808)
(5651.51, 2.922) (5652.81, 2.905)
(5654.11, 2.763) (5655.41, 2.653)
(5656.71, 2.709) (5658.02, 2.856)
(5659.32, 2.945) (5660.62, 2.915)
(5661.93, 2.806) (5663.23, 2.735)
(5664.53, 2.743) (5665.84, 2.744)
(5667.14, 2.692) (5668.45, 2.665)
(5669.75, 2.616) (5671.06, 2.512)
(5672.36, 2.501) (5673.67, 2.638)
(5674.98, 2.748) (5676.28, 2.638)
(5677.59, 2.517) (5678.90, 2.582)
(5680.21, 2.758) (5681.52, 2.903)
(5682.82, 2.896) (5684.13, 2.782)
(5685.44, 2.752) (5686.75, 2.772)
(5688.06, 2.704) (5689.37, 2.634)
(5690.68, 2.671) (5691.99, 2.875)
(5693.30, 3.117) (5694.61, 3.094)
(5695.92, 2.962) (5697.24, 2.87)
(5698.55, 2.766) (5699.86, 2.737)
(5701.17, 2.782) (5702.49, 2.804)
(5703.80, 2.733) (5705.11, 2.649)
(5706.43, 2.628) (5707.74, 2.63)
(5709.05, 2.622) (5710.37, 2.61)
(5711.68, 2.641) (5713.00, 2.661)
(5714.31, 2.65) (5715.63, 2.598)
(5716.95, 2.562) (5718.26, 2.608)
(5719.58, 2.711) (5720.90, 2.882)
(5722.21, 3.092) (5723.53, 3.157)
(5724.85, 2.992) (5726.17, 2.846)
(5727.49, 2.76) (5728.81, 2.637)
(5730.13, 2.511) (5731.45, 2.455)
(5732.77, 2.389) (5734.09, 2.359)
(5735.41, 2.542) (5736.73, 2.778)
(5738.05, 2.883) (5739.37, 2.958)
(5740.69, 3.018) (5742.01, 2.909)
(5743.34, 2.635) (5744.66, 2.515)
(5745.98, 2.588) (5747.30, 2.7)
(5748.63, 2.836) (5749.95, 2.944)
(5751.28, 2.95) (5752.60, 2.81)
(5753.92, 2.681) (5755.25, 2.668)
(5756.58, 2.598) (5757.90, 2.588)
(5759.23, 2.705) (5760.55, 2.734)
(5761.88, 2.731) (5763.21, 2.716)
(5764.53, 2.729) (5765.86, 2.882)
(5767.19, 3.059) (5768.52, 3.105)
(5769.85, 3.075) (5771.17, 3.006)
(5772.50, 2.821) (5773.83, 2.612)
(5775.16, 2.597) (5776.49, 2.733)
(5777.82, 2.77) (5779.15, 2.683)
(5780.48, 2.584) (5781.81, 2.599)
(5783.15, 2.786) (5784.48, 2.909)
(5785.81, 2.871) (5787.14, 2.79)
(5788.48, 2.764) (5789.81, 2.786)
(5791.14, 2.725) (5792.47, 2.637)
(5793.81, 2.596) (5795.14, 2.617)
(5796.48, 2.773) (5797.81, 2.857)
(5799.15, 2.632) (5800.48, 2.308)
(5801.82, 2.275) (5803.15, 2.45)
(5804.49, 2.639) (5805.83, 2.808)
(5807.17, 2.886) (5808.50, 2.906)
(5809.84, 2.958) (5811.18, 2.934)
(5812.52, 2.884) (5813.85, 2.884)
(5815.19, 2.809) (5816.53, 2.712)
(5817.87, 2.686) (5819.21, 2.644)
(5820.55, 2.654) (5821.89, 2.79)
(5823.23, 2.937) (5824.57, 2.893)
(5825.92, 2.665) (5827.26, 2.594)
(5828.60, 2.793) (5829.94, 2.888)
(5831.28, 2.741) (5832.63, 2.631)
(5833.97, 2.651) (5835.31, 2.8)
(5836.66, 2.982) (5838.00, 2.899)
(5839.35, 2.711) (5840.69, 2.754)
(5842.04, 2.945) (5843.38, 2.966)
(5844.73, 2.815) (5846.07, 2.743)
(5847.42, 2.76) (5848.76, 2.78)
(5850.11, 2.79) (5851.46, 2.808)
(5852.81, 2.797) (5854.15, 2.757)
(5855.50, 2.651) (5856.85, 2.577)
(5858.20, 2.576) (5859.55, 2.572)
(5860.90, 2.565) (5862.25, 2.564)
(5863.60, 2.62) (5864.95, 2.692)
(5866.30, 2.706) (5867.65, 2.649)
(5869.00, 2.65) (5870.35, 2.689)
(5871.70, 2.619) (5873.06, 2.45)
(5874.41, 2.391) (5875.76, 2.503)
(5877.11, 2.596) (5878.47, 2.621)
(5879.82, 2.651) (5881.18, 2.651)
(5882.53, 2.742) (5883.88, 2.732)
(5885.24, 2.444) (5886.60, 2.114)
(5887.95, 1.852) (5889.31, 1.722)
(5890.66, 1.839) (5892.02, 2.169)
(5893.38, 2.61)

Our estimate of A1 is 1.06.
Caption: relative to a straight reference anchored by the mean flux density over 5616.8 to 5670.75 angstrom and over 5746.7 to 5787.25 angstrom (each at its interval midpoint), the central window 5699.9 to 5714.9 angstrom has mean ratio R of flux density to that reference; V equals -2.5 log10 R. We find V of 0.02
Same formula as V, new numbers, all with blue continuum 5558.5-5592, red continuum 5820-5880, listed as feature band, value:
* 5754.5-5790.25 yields -0.02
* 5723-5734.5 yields 0.03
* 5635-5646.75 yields 0.08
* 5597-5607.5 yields 0.10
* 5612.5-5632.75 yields 0.11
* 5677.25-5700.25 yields -0.02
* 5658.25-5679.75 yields 0.03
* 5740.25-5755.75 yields -0.01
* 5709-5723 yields 0.02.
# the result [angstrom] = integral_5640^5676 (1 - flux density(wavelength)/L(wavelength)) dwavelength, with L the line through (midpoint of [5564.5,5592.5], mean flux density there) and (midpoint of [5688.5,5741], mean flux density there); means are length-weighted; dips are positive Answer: 0.9 angstrom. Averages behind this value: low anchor 2.79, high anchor 2.74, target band 2.69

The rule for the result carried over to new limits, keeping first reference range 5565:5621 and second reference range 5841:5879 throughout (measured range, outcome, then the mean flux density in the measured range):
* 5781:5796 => -0.4 angstrom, 2.73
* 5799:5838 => -1.1 angstrom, 2.74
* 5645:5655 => -0.3 angstrom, 2.73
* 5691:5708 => -1.0 angstrom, 2.82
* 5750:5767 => -0.5 angstrom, 2.75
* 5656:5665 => -0.5 angstrom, 2.82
